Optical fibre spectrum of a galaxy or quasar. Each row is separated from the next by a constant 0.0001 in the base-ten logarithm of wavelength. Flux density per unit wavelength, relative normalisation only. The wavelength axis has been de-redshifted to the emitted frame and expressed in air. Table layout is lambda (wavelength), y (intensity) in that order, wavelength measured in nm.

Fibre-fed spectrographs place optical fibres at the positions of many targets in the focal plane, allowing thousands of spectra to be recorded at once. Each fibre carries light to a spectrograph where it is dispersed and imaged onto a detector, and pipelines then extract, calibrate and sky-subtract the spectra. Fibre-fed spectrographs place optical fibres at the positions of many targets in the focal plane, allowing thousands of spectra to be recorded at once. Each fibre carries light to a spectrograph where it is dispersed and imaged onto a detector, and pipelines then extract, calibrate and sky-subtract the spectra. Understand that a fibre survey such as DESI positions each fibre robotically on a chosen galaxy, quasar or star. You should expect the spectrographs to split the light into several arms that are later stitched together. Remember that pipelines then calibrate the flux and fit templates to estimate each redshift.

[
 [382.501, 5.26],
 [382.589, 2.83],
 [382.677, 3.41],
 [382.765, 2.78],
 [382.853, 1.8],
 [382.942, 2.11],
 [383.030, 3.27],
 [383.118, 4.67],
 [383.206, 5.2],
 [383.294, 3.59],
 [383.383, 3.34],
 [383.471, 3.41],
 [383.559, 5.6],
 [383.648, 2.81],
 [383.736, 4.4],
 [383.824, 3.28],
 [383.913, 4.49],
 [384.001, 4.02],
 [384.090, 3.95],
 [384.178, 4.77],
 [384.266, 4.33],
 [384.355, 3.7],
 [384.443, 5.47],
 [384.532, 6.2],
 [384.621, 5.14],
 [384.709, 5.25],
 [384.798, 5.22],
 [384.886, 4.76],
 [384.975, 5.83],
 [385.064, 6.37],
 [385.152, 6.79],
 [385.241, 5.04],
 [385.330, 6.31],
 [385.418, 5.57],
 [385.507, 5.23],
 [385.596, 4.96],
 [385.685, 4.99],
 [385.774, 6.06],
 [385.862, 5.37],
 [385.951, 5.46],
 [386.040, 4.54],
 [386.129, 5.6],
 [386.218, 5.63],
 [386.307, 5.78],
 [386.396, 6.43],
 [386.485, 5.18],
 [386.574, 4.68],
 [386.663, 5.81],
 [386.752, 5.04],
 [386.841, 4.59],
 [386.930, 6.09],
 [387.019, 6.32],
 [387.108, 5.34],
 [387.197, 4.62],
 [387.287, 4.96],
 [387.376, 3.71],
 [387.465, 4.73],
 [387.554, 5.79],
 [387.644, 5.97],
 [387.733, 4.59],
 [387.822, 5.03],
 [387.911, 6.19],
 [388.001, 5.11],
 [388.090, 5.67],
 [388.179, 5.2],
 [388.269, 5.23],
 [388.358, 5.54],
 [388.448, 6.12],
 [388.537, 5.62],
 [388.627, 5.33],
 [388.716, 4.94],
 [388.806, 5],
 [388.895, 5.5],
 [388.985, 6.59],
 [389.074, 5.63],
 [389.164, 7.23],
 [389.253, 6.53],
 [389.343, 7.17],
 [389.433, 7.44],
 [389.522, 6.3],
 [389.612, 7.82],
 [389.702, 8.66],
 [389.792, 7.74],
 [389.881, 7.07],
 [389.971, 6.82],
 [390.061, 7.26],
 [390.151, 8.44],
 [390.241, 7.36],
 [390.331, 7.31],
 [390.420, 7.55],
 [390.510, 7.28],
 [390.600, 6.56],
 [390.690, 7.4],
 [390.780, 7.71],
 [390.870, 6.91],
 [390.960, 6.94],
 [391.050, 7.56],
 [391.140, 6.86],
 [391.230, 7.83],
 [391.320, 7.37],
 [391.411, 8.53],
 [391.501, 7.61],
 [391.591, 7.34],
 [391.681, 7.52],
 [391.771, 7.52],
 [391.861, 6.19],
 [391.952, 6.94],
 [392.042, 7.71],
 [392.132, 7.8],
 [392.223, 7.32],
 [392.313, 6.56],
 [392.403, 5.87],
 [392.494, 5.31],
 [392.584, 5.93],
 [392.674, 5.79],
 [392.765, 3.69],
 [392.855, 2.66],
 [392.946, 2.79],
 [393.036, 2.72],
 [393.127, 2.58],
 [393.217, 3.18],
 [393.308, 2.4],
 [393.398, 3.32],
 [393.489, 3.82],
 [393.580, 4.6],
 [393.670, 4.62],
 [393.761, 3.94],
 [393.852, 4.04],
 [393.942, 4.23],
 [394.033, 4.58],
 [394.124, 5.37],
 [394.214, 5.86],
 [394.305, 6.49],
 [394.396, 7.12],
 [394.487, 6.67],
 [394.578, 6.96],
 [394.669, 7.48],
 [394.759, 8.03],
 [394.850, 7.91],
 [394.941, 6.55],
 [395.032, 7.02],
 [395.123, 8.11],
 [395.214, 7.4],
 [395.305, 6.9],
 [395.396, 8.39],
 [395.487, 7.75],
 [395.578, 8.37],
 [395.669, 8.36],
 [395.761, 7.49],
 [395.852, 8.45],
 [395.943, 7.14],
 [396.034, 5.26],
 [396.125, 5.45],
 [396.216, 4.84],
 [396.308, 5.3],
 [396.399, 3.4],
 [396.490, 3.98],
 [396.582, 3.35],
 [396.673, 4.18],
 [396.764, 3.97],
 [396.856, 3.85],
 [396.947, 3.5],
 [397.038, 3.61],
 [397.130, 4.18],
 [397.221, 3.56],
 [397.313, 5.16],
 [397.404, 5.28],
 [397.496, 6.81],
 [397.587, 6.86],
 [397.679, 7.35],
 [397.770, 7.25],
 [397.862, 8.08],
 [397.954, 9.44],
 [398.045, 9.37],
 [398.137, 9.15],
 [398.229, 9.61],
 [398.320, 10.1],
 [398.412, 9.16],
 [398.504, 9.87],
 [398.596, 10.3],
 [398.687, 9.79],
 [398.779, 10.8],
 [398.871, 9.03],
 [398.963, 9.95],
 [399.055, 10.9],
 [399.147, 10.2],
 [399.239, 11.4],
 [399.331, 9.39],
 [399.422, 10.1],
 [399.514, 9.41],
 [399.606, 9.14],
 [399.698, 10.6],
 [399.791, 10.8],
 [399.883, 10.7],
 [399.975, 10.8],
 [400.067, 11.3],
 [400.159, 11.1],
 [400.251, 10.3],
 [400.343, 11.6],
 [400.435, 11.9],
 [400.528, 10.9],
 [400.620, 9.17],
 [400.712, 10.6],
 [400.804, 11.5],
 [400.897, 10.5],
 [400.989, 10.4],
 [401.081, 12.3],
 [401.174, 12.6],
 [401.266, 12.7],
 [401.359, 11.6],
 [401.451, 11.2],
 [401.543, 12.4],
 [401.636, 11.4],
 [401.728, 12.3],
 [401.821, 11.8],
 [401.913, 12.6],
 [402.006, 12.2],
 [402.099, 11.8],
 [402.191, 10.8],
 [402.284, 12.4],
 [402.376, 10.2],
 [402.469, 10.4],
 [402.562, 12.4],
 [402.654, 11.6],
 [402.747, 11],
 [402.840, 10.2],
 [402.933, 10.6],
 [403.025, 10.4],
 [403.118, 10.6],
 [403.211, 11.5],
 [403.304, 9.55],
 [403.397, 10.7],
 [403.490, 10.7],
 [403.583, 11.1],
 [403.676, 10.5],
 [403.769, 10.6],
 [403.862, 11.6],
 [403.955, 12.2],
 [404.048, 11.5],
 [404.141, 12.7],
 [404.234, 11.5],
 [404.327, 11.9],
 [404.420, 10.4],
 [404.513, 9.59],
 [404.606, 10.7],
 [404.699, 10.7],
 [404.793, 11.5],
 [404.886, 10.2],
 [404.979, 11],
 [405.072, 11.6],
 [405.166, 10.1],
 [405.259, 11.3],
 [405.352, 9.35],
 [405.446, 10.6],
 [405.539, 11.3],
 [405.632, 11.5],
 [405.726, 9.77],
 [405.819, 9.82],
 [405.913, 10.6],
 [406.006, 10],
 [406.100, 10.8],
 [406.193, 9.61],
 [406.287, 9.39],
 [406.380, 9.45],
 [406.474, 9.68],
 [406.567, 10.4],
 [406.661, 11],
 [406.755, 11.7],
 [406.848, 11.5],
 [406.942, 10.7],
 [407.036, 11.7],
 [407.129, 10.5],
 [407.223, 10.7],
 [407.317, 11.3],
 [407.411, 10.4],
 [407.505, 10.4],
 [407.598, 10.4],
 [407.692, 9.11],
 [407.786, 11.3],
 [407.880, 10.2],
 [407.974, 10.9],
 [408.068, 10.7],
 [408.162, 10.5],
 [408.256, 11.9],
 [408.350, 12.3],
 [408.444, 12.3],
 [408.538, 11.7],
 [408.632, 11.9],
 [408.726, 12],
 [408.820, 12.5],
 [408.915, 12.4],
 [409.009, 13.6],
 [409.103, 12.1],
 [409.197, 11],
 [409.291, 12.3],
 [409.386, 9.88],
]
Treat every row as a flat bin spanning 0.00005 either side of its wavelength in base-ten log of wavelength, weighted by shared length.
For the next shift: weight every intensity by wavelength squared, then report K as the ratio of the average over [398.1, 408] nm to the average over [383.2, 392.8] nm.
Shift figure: 1.97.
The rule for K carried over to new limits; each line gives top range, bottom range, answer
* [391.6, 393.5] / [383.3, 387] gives 1.06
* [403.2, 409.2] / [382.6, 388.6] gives 2.47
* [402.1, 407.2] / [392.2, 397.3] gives 2.11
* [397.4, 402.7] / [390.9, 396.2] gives 1.75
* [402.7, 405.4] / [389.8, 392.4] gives 1.59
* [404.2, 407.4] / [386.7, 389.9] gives 1.99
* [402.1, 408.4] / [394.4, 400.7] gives 1.41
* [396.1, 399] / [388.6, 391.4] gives 1.01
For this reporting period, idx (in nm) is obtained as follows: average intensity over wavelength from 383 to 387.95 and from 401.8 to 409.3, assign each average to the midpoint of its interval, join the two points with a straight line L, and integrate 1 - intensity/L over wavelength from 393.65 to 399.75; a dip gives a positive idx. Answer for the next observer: 0.93 nm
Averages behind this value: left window 5.03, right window 11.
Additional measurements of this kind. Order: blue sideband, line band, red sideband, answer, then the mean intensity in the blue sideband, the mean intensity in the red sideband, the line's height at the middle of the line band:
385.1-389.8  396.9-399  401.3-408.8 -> 0.275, 5.7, 11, 8.85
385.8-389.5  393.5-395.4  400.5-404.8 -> 0.454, 5.55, 11.2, 8.12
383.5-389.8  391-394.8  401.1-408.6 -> 0.819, 5.45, 11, 7.36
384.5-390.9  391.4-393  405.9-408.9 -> 0.192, 5.96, 10.9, 7.09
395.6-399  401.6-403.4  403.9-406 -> -0.312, 6.85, 10.9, 9.6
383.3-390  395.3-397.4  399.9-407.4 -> 0.758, 5.44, 11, 8.61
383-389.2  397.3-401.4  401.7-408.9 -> -0.328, 5.15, 11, 9.16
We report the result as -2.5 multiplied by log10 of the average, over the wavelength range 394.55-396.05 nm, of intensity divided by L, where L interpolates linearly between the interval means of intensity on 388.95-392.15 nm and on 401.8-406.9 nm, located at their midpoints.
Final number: 0.13 mag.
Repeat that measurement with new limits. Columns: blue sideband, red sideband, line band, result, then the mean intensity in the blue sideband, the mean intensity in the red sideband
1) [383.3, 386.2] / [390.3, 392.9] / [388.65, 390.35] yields -0.101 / 4.93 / 6.81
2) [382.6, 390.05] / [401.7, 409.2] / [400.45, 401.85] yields -0.174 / 5.25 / 11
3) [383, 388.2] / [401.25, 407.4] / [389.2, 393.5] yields 0.059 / 5.05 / 11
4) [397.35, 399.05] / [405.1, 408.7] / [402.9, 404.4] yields -0.112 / 8.82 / 10.7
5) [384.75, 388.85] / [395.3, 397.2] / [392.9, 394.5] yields 0.268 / 5.4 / 5.55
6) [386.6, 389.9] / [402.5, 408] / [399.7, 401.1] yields -0.166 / 5.83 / 10.7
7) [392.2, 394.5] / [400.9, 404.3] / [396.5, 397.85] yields 0.442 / 4.62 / 11.4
